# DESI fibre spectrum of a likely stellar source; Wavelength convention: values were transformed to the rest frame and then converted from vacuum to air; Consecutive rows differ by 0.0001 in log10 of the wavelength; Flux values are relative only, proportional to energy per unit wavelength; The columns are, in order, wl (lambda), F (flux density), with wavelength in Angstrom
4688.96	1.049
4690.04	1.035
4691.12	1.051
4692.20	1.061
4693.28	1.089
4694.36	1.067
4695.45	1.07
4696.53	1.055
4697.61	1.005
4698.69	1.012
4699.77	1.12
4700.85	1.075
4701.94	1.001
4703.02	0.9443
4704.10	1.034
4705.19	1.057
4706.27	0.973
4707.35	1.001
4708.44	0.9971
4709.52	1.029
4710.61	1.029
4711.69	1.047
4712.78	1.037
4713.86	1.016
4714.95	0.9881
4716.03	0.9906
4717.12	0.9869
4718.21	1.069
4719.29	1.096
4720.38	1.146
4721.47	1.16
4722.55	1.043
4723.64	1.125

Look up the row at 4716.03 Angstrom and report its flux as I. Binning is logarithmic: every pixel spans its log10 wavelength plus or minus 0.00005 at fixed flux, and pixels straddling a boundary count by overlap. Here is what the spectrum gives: 0.9906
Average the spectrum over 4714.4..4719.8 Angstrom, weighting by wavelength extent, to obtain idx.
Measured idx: 1.03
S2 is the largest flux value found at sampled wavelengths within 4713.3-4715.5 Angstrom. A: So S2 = 1.016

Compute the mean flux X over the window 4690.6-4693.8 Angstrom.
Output 1.07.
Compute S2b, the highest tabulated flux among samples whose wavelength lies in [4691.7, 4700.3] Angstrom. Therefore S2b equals 1.12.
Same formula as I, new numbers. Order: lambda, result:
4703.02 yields 0.9443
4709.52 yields 1.029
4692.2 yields 1.061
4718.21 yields 1.069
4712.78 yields 1.037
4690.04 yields 1.035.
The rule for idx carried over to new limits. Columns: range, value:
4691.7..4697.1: 1.07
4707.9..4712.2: 1.03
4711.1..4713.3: 1.04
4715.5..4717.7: 0.986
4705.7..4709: 0.993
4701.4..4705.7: 1.01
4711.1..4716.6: 1.02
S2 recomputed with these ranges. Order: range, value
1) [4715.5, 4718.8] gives 1.069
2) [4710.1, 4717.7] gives 1.047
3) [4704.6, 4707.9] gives 1.057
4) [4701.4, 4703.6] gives 1.001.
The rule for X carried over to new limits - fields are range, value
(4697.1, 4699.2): 1.01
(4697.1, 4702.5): 1.04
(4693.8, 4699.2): 1.04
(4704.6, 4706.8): 1.01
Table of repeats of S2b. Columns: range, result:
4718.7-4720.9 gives 1.146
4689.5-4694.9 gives 1.089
